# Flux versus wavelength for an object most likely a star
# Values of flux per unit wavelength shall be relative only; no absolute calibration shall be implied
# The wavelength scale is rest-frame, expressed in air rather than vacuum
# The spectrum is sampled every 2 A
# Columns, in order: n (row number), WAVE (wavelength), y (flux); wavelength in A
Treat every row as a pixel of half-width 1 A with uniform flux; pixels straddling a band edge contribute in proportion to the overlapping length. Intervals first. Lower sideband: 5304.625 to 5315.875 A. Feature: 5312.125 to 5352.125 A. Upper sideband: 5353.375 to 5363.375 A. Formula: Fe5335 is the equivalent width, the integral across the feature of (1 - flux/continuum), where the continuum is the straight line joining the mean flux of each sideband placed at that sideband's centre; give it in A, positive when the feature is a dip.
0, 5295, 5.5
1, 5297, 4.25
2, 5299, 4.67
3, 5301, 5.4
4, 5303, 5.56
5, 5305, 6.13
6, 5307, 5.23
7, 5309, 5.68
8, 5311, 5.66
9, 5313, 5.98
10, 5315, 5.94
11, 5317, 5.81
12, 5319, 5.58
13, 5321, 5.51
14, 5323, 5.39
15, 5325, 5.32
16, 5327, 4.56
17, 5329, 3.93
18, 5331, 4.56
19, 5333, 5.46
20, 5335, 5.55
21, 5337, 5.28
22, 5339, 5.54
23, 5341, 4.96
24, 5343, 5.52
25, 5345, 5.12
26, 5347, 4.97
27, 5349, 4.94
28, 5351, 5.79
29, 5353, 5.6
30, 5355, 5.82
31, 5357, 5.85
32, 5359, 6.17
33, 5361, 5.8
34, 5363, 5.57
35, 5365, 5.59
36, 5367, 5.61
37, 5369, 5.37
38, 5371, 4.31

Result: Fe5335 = 3.50 A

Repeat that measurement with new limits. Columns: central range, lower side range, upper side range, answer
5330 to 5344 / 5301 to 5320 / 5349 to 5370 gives 1.1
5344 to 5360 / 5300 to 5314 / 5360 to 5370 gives 0.2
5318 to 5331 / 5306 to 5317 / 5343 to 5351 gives 1.2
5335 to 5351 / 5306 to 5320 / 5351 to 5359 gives 1.5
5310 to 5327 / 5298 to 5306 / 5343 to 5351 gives -0.8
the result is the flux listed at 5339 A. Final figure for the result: 5.54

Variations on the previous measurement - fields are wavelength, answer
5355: 5.82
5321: 5.51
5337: 5.28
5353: 5.6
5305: 6.13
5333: 5.46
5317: 5.81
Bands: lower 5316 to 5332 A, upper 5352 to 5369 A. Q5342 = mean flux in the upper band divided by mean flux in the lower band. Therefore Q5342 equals 1.1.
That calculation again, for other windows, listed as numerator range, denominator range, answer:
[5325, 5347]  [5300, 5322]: 0.89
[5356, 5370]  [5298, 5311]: 1.05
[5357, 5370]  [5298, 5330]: 1.06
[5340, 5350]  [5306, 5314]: 0.91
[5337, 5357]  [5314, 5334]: 1.03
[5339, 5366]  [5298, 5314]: 1.00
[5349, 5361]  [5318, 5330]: 1.14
